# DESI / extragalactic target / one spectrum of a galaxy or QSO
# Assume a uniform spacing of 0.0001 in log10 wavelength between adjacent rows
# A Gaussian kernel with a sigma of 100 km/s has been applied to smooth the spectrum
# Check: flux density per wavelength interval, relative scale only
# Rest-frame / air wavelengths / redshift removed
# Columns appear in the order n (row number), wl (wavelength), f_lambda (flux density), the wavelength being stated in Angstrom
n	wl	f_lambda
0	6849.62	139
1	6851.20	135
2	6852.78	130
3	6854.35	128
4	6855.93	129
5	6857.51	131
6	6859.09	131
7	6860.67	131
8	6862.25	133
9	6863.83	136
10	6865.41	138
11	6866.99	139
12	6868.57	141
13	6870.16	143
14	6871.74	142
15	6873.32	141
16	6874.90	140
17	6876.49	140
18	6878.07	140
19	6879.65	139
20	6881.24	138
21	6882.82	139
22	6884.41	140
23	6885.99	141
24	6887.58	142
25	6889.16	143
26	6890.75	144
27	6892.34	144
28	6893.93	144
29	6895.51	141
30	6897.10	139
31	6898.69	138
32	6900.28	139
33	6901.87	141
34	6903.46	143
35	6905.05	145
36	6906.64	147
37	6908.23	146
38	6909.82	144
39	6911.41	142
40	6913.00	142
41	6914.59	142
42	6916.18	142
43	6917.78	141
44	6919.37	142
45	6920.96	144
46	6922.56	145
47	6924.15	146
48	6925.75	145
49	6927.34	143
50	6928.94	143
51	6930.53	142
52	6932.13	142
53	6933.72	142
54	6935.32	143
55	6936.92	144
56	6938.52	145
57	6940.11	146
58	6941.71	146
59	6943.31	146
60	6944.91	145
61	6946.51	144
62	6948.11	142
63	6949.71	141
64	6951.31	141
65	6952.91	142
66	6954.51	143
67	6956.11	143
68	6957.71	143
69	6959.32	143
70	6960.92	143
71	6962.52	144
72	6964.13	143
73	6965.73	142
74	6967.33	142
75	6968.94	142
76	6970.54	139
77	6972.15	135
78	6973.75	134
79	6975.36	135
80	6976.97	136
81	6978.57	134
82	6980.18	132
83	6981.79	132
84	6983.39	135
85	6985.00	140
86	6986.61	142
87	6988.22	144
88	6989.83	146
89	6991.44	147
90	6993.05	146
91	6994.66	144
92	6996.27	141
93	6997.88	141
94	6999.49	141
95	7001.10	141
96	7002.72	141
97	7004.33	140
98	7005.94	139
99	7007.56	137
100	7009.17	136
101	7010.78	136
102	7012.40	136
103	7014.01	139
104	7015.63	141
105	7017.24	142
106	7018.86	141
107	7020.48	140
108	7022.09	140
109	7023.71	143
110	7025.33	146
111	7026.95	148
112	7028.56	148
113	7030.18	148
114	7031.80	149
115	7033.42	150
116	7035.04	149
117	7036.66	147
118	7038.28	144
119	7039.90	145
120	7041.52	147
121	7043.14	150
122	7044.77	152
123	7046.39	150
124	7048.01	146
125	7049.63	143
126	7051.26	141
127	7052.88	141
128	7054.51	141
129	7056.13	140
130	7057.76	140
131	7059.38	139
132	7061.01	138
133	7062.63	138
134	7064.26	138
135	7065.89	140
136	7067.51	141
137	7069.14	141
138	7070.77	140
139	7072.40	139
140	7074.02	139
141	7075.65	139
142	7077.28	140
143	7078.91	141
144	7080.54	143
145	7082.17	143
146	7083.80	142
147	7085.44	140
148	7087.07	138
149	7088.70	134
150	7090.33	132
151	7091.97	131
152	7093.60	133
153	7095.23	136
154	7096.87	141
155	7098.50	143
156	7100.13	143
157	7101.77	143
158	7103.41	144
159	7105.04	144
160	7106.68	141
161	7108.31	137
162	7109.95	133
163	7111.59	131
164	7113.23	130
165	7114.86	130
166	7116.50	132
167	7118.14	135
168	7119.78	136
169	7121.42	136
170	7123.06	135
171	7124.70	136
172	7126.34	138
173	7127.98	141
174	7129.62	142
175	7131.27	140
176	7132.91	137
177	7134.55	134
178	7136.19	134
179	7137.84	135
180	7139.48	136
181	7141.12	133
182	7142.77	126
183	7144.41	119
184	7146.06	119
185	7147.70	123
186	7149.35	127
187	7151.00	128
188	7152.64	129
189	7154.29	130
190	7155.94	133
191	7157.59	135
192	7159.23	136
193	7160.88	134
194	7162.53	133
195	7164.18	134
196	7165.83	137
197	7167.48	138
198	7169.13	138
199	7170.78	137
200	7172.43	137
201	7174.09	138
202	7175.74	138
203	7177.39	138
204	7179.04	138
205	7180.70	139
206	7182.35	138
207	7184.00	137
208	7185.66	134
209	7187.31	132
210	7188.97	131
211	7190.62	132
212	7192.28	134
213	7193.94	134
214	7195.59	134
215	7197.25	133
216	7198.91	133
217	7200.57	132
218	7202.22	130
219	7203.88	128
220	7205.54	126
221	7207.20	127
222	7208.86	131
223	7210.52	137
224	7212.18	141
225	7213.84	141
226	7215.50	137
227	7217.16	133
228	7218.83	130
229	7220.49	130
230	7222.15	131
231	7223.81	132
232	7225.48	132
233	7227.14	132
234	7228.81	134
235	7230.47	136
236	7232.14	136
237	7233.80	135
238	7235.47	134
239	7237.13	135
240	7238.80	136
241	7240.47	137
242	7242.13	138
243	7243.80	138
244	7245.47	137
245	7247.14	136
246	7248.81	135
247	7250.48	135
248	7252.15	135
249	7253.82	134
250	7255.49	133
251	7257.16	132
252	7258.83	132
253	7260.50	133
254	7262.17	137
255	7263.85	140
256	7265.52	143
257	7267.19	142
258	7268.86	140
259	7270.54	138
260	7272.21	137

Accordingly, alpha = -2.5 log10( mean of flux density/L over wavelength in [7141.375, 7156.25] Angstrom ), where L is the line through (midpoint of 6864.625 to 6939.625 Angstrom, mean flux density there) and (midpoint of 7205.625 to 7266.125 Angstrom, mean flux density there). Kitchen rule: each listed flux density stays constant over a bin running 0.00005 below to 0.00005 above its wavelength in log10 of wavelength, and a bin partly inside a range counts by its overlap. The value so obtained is 0.09 mag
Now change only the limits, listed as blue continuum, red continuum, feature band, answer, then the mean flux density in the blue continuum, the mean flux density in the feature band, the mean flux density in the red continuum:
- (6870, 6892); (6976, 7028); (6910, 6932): -0.02 mag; 141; 143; 140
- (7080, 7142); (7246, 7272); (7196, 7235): 0.03 mag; 137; 133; 136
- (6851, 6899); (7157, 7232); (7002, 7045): -0.05 mag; 138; 143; 134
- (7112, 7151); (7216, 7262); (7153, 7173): -0.02 mag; 133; 135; 134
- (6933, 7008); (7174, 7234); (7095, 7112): -0.02 mag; 141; 140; 134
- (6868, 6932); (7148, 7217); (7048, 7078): -0.02 mag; 142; 140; 134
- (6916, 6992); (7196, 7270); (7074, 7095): 0.00 mag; 142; 138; 135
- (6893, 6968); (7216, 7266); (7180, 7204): 0.02 mag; 143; 134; 135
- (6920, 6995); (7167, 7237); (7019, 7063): -0.04 mag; 142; 145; 134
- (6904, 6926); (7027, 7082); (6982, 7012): 0.02 mag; 144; 141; 143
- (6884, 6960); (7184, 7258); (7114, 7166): 0.03 mag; 143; 133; 134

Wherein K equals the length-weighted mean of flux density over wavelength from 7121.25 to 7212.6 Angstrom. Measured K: 134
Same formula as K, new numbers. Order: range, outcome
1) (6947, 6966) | 143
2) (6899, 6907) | 142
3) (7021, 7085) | 143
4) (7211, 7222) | 135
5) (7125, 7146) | 134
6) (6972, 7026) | 140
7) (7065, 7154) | 136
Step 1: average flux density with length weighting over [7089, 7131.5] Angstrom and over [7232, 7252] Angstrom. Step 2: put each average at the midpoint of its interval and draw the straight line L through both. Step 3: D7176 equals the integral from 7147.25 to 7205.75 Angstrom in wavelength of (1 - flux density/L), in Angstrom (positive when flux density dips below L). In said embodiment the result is 1.2 Angstrom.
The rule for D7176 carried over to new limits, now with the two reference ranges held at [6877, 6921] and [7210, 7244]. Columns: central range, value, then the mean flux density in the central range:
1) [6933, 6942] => -0.21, 144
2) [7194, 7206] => 0.38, 131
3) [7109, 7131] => 0.33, 135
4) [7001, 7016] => 0.12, 138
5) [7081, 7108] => -0.30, 139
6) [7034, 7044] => -0.59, 147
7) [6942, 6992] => -0.09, 141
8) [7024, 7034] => -0.63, 148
